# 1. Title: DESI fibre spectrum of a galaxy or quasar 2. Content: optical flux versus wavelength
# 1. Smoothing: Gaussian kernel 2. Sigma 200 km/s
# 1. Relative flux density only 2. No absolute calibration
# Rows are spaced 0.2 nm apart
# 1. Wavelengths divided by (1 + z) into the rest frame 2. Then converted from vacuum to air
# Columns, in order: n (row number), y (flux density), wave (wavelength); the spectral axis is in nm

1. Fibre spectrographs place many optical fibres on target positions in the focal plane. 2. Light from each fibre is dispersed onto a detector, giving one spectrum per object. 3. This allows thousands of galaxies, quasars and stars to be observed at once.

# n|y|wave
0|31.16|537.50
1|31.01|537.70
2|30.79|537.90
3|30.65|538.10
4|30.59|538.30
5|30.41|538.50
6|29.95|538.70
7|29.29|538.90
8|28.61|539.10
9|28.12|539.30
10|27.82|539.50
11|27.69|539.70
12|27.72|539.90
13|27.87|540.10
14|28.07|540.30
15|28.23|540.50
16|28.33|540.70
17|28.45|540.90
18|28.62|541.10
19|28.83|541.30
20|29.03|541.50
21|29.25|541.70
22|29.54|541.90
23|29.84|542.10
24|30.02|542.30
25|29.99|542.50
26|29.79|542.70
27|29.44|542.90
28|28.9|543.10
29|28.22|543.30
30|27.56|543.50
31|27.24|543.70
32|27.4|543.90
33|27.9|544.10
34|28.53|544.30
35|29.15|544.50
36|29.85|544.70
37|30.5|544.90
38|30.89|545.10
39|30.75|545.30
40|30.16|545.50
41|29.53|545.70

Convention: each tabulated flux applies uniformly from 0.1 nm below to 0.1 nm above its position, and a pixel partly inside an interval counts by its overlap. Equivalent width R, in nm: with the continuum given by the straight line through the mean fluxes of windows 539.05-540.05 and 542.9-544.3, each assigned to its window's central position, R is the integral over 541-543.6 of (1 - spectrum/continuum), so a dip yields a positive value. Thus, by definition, -0.107 nm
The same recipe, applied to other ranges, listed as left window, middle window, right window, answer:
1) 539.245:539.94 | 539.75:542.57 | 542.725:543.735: -0.07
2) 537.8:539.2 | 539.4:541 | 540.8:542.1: 0.08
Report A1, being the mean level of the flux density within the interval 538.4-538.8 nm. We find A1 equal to 30.2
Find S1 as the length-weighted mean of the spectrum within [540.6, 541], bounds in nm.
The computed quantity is 28.4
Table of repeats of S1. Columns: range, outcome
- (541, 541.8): 28.9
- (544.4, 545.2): 30.1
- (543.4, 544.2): 27.5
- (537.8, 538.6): 30.6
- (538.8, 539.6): 28.5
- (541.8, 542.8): 29.8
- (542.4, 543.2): 29.5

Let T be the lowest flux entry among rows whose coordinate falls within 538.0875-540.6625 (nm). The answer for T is 27.69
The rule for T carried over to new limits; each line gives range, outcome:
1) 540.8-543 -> 28.45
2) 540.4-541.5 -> 28.23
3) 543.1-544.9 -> 27.24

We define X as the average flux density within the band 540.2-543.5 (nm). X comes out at 29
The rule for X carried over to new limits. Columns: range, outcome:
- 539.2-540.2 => 27.8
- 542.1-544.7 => 28.8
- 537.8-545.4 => 29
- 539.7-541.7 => 28.4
